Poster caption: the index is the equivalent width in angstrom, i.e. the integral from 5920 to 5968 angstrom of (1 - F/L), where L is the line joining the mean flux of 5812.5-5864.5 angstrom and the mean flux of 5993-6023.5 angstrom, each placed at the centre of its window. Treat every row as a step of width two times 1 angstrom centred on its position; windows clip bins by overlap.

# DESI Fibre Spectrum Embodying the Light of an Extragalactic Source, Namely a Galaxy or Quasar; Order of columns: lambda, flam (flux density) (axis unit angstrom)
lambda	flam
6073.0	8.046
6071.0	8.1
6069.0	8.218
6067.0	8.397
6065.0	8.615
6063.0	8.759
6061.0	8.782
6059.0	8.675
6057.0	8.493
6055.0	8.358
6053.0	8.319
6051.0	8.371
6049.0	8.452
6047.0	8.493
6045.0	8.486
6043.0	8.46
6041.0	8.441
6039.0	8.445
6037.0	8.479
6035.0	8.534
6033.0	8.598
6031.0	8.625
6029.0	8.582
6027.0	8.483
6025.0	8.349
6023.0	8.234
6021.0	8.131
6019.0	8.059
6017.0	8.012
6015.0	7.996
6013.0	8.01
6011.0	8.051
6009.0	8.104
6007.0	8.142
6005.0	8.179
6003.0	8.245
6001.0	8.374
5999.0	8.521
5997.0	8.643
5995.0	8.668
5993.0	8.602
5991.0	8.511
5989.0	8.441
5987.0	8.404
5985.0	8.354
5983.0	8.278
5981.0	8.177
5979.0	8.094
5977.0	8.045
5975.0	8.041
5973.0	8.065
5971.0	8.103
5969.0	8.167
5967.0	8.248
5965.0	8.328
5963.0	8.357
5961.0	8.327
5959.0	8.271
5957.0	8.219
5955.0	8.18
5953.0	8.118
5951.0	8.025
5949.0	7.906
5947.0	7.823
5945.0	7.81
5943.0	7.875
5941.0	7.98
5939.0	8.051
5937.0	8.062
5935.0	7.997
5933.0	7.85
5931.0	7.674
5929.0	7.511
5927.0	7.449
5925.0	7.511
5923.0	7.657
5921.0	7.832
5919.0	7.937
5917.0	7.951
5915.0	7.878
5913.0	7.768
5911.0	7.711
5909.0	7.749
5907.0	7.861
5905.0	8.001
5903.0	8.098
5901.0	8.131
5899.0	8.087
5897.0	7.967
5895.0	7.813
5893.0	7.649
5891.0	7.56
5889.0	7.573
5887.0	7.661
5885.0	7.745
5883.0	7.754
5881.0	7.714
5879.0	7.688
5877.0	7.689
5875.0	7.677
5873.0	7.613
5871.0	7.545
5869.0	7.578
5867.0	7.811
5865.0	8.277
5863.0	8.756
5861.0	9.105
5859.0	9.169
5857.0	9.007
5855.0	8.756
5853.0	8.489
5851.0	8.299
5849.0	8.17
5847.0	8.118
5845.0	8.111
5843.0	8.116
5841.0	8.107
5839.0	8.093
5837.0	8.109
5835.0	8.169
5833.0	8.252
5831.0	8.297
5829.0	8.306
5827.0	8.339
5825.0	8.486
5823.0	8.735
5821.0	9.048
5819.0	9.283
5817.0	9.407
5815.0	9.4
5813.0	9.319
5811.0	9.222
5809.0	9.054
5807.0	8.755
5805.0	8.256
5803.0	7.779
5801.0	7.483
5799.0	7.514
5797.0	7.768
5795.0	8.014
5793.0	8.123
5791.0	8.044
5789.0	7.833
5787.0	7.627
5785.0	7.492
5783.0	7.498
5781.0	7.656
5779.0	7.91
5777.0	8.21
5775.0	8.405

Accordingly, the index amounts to 2.3 angstrom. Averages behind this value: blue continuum 8.58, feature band 7.96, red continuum 8.24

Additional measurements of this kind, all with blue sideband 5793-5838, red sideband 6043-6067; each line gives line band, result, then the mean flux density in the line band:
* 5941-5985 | 2.01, 8.12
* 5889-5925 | 2.79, 7.84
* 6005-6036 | 0.94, 8.26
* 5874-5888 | 1.31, 7.7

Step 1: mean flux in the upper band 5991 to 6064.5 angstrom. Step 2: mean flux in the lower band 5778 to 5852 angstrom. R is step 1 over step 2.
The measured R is 1.0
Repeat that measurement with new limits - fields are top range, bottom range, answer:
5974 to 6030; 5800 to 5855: 0.97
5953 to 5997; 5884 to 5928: 1.06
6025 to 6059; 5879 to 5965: 1.08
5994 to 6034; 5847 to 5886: 1.02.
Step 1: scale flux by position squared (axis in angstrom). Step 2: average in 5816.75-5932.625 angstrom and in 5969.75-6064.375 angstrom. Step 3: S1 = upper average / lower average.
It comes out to 1.09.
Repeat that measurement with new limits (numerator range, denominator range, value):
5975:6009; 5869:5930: 1.11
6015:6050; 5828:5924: 1.10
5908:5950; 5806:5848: 0.94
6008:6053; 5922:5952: 1.10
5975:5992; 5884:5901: 1.10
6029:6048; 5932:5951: 1.11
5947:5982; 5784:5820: 1.03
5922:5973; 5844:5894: 1.02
